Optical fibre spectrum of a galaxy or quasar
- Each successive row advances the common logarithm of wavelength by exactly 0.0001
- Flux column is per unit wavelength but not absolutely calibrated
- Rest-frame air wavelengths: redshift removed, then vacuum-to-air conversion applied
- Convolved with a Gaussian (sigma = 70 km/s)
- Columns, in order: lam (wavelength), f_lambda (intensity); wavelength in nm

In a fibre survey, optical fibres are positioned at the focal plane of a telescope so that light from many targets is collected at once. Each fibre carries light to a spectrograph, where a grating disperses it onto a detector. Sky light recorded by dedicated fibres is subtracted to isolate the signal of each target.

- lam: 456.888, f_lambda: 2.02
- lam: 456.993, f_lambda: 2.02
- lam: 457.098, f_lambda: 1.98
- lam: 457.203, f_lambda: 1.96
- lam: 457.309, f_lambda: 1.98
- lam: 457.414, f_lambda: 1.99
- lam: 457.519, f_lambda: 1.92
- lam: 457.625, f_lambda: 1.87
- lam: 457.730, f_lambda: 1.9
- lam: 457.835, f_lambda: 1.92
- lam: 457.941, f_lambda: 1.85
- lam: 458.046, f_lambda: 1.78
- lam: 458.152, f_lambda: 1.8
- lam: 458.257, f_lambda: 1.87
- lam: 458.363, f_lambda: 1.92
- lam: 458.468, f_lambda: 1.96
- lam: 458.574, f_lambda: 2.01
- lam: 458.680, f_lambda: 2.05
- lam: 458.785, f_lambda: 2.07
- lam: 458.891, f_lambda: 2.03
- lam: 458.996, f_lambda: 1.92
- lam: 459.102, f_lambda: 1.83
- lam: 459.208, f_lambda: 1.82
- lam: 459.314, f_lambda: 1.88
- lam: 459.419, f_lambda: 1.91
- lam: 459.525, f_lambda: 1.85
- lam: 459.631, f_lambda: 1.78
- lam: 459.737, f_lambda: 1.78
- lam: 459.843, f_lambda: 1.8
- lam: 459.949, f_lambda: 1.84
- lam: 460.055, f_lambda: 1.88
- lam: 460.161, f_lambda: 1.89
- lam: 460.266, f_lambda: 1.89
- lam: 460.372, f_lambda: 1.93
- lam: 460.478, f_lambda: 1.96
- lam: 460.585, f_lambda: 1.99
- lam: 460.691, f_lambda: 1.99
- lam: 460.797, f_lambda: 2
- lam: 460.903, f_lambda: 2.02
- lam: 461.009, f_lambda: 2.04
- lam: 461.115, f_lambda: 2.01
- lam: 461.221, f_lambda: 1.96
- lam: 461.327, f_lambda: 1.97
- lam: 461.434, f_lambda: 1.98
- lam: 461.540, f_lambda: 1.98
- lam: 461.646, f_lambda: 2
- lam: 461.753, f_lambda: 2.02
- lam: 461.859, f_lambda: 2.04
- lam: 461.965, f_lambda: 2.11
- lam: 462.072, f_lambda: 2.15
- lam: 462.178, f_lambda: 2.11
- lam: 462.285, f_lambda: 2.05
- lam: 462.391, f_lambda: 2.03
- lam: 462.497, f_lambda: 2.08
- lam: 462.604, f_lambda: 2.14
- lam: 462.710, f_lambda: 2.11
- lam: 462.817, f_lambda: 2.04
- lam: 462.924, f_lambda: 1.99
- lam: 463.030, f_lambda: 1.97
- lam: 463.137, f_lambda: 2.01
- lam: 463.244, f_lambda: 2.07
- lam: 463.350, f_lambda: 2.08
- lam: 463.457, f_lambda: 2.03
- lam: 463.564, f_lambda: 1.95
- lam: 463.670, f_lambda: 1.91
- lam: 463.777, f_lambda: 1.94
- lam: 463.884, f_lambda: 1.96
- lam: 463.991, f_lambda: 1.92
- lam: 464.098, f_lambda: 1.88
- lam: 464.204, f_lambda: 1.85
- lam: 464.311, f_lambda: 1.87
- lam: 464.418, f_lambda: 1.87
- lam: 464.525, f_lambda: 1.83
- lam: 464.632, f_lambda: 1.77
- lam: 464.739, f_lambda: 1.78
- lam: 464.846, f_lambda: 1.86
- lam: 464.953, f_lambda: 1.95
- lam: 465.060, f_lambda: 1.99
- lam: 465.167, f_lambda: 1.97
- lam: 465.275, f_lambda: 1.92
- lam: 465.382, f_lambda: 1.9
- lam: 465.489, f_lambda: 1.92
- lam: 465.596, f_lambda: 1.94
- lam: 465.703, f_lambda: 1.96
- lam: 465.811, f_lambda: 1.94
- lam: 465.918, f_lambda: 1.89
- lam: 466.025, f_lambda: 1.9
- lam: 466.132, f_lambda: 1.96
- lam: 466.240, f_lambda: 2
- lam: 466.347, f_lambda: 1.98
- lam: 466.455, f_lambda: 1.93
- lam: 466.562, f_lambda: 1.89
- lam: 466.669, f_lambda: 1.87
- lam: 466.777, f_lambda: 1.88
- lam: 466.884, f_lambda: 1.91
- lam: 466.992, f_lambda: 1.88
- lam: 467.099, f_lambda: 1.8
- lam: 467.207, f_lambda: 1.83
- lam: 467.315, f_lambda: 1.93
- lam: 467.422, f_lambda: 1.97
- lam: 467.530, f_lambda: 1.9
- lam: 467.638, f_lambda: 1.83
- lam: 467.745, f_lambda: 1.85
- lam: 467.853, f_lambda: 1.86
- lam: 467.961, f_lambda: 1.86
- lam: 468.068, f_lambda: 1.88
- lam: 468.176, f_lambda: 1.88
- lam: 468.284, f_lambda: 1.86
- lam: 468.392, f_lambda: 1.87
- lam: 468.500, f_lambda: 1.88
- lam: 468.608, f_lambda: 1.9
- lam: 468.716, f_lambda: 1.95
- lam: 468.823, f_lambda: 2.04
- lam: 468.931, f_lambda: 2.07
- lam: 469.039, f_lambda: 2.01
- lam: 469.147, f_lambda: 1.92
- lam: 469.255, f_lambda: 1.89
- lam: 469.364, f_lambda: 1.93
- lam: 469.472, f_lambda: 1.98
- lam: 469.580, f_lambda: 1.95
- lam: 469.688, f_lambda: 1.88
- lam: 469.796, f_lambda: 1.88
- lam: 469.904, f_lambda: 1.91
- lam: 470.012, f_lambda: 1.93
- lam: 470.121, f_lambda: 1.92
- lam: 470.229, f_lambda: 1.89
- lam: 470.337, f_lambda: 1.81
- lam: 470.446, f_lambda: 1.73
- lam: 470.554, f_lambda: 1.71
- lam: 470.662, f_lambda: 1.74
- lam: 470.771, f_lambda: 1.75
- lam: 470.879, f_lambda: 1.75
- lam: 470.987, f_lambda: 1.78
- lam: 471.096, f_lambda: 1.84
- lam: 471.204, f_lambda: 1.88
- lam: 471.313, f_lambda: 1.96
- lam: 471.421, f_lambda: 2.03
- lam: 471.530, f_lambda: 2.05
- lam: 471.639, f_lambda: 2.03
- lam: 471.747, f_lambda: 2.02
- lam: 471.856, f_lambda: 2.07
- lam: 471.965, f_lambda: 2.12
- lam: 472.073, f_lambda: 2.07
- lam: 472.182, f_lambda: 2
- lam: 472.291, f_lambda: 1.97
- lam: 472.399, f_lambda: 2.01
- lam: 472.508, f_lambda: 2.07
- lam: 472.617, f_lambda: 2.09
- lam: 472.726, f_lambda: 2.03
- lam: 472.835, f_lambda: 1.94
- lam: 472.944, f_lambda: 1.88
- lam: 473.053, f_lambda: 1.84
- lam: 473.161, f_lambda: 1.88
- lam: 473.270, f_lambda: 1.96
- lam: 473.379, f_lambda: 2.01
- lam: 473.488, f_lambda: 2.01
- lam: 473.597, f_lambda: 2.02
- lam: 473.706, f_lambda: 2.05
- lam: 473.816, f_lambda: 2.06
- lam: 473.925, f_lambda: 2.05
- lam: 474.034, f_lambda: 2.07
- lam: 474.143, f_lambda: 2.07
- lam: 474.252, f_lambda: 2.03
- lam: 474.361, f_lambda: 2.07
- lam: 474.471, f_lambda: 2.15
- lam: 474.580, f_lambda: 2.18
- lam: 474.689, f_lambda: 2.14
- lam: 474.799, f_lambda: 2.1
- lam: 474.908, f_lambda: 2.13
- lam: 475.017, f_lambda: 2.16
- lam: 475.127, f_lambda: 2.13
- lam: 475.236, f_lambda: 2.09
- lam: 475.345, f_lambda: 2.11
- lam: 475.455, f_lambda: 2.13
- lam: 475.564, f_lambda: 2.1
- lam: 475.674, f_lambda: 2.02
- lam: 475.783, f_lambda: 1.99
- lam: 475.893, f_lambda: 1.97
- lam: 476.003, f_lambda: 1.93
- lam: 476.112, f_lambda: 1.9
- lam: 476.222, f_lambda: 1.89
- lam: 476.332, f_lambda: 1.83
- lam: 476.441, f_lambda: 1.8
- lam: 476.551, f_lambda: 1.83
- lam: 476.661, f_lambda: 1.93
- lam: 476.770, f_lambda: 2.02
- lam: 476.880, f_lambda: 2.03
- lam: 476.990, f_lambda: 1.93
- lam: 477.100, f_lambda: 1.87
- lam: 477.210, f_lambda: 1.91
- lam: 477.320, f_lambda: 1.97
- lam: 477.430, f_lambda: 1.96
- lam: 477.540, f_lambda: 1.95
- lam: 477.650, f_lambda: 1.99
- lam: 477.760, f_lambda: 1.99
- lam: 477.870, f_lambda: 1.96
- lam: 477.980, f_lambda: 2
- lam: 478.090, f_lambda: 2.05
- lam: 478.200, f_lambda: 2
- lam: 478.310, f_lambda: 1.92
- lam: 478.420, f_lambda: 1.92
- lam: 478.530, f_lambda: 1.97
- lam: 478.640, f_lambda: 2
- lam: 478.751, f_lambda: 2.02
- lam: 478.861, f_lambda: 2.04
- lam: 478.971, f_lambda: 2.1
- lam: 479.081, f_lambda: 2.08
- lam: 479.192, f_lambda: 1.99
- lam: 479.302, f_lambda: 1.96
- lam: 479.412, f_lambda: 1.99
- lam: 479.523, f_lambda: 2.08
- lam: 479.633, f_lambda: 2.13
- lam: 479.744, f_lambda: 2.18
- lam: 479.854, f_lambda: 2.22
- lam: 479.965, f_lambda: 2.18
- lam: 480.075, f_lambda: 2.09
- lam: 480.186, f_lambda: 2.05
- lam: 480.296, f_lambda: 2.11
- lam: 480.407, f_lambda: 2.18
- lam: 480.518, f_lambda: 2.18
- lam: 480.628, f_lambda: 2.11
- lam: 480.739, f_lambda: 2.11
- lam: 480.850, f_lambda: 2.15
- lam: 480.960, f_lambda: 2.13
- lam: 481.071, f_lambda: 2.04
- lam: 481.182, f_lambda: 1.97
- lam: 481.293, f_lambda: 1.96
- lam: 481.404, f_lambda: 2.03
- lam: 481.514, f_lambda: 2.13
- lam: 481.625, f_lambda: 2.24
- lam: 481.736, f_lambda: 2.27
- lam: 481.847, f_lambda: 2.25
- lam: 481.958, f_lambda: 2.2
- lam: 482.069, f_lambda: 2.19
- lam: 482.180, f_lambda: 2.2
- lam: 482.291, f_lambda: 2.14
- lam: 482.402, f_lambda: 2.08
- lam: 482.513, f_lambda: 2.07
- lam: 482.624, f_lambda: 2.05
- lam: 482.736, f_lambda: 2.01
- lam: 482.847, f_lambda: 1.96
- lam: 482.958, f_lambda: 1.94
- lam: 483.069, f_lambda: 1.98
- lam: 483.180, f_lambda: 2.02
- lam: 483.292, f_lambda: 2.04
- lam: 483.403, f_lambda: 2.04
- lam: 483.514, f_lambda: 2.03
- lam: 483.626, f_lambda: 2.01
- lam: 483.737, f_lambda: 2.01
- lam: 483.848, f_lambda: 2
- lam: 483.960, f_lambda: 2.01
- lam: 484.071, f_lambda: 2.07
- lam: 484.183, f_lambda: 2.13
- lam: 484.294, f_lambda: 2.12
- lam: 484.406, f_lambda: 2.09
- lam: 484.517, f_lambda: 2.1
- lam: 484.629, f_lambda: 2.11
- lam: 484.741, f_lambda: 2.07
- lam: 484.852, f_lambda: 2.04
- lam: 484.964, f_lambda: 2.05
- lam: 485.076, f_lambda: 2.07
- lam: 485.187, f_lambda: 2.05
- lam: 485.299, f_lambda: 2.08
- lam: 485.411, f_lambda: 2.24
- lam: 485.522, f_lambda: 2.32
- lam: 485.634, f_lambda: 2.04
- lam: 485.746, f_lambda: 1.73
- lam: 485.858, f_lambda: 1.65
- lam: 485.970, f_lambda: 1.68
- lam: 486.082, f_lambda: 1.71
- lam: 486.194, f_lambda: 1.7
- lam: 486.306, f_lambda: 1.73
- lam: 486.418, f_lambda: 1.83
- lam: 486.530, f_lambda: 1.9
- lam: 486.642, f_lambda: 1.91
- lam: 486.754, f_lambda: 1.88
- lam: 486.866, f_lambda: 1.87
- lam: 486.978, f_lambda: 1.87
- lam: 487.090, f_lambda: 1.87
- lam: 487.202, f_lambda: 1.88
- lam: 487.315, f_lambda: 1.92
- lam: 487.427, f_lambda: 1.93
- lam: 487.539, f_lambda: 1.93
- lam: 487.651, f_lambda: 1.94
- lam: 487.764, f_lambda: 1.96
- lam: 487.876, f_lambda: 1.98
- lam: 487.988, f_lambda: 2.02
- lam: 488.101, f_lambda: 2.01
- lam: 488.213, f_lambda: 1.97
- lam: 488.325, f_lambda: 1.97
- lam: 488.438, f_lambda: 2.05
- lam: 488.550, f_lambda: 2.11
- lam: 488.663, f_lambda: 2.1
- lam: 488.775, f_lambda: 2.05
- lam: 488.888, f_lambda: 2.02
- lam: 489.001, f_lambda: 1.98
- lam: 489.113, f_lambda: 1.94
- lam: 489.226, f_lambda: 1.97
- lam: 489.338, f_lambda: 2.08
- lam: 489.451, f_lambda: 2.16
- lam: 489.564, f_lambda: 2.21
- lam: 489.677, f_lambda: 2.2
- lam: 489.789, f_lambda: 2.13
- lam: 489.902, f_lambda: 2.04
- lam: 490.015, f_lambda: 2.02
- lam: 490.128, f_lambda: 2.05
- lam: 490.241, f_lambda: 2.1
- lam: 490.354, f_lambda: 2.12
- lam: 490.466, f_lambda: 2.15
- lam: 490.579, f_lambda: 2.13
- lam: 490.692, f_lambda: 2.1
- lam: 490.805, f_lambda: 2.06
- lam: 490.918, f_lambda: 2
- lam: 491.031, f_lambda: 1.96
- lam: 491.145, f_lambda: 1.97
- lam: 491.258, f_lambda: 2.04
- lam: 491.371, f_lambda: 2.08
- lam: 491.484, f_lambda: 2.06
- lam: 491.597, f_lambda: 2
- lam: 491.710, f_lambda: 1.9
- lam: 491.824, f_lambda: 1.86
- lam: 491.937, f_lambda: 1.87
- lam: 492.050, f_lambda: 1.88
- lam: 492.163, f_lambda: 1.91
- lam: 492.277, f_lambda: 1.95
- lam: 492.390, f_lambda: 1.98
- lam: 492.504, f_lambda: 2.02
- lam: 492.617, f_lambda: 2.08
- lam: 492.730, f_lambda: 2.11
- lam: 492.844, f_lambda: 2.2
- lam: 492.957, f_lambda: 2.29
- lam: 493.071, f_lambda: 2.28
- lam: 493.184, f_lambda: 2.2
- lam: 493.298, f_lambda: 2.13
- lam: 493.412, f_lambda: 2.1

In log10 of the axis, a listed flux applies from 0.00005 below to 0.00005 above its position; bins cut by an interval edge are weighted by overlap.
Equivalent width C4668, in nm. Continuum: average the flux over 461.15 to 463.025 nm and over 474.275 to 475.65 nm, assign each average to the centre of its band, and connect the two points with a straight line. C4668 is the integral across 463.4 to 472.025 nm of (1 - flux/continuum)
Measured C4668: 0.70 nm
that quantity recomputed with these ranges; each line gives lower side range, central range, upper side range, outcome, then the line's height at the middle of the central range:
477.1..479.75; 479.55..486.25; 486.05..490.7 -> -0.22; 2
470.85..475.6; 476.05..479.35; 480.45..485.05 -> 0.15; 2.05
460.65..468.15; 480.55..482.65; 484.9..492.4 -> -0.16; 1.97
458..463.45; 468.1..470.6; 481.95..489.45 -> 0.09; 1.98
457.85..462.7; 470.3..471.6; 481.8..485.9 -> 0.11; 2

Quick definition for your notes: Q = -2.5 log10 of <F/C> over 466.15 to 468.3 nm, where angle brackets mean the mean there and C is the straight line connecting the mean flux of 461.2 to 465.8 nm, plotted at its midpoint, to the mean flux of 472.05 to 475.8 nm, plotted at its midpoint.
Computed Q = 0.060 mag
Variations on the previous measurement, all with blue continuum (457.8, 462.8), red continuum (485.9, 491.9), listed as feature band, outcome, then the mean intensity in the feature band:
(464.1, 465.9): 0.04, 1.89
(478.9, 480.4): -0.06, 2.09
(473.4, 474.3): -0.04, 2.04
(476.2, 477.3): 0.04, 1.91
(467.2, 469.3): 0.03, 1.91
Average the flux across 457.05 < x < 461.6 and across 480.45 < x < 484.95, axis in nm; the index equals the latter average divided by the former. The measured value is 1.08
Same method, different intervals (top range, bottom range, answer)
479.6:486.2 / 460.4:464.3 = 1.03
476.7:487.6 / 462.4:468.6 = 1.05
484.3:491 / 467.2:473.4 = 1.04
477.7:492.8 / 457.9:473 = 1.05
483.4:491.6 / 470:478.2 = 1.01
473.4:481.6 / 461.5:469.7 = 1.05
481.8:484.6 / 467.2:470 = 1.08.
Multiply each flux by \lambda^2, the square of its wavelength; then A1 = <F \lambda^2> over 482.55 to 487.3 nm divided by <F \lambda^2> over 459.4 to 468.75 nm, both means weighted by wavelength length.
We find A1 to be 1.1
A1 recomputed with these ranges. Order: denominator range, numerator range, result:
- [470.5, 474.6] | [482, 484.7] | 1.09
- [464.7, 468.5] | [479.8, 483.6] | 1.18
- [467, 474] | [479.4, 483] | 1.14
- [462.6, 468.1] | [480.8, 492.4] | 1.15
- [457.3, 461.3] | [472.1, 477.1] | 1.12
